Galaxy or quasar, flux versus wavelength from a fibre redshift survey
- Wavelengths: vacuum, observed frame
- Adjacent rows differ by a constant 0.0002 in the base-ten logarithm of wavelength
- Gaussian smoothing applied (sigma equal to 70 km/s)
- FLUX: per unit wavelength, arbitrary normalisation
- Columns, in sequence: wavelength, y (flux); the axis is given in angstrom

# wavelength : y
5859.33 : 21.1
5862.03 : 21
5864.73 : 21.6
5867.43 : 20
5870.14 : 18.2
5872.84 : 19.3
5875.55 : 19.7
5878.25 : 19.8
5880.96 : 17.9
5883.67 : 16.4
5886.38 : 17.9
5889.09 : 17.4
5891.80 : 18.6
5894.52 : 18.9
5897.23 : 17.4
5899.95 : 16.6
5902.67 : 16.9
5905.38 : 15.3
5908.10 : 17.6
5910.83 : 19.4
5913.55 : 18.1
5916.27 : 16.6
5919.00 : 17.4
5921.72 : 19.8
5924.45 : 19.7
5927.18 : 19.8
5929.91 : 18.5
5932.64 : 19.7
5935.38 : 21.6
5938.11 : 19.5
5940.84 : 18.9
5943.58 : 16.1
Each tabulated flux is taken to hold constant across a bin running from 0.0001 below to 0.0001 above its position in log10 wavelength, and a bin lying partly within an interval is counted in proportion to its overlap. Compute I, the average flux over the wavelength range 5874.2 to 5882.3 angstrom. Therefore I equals 19.1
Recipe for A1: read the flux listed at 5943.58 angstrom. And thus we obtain 16.1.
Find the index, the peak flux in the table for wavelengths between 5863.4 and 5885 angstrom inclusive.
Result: 21.6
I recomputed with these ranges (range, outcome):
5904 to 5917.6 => 17.4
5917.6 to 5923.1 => 18.6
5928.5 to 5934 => 19.1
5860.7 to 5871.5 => 20.2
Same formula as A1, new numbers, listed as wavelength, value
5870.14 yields 18.2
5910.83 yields 19.4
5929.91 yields 18.5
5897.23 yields 17.4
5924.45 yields 19.7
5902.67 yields 16.9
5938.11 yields 19.5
